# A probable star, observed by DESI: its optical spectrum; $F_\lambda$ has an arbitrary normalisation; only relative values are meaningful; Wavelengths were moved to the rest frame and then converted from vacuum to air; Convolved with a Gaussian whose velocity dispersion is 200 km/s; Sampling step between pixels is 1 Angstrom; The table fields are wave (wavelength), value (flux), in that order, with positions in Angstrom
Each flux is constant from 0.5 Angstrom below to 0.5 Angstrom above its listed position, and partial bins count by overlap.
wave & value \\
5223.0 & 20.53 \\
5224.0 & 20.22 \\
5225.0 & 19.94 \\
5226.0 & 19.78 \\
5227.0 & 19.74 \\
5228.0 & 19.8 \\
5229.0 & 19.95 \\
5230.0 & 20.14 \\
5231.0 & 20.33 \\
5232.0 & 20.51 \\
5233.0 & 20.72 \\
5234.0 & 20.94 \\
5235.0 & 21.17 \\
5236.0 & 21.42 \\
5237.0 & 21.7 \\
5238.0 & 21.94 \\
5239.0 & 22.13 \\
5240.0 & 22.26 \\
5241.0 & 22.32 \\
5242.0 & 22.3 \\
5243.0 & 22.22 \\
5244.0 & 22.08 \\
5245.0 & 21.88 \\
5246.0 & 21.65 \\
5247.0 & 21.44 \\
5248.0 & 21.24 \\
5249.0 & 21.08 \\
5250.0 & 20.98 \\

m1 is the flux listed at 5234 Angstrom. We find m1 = 20.94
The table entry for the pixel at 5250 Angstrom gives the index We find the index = 20.98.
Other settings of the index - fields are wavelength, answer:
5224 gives 20.22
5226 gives 19.78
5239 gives 22.13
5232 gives 20.51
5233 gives 20.72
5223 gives 20.53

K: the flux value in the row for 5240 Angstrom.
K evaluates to 22.26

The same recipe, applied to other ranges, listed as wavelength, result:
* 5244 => 22.08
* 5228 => 19.8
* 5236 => 21.42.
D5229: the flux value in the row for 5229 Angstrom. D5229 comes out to 19.95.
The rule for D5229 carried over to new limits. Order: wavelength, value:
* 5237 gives 21.7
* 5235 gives 21.17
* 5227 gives 19.74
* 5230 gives 20.14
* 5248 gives 21.24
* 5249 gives 21.08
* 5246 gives 21.65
